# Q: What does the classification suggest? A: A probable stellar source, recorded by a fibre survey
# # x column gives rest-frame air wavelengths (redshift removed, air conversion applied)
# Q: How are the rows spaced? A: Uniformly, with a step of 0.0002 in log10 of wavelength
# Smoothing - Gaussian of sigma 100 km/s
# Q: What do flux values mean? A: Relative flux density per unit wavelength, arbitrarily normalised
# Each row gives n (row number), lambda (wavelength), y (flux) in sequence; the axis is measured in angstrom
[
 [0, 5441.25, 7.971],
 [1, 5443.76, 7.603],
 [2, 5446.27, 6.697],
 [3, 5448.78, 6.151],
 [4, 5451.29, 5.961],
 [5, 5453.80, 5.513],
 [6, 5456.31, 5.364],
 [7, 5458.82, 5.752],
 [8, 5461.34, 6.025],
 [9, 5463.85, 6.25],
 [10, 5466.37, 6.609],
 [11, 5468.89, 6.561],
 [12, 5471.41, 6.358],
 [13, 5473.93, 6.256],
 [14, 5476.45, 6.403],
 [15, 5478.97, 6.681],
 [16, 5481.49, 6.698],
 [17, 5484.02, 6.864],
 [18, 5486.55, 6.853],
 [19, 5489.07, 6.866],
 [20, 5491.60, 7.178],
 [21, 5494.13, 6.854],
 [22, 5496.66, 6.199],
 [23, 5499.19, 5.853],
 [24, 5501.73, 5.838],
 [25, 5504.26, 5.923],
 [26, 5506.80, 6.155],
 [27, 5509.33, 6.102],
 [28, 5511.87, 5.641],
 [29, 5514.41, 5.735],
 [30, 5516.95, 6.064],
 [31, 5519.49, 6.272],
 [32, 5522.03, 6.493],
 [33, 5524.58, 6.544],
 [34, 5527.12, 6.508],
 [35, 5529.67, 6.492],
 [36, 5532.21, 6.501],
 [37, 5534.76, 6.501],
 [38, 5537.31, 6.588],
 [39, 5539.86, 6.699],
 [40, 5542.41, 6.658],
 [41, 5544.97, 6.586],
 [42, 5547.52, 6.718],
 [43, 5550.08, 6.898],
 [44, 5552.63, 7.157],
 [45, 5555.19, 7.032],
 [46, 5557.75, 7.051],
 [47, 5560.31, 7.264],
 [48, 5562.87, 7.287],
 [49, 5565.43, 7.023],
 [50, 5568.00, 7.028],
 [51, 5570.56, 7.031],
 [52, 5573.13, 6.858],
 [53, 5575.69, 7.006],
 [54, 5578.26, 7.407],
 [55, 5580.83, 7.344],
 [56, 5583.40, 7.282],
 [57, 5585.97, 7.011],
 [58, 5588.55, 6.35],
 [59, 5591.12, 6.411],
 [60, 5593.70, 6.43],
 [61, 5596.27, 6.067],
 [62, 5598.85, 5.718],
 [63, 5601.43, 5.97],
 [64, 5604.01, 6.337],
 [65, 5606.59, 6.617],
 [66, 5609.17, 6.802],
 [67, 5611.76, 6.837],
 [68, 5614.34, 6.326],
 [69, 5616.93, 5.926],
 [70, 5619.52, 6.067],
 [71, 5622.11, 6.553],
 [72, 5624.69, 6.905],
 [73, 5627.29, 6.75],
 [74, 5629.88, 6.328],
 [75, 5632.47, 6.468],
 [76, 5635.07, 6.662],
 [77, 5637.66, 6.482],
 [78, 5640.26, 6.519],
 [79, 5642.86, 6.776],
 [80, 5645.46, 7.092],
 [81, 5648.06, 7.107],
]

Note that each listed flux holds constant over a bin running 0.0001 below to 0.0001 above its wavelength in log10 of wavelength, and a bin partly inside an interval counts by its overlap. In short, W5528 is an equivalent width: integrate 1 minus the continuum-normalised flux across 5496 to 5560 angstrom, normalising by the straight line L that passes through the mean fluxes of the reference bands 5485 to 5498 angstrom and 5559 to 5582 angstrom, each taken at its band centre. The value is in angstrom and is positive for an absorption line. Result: 4.9 angstrom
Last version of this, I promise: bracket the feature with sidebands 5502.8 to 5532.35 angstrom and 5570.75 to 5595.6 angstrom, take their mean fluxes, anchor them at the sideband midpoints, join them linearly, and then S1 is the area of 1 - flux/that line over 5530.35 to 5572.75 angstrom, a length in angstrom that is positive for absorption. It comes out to -2.07 angstrom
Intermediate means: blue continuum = 6.19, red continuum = 6.89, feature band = 6.87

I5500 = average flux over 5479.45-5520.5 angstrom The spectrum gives 6.32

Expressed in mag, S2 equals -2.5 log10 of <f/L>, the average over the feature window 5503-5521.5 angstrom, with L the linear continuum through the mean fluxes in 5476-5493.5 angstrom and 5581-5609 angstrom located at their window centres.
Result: 0.12 mag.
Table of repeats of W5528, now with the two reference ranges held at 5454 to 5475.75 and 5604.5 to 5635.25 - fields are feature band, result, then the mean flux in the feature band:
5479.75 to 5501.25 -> -1.6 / 6.64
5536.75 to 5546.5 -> -0.5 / 6.64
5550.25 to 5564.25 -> -1.7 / 7.14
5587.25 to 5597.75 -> 0.2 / 6.3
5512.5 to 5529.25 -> 0.0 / 6.26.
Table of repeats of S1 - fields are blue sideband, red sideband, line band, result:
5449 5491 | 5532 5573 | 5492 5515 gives 1.6 angstrom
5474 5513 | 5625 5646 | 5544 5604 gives -2.6 angstrom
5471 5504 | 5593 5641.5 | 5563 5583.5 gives -2.2 angstrom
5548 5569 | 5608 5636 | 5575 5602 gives 0.7 angstrom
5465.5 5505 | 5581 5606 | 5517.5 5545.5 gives -0.2 angstrom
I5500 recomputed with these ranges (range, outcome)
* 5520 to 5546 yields 6.55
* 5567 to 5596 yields 6.89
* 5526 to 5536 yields 6.5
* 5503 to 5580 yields 6.65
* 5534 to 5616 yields 6.76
